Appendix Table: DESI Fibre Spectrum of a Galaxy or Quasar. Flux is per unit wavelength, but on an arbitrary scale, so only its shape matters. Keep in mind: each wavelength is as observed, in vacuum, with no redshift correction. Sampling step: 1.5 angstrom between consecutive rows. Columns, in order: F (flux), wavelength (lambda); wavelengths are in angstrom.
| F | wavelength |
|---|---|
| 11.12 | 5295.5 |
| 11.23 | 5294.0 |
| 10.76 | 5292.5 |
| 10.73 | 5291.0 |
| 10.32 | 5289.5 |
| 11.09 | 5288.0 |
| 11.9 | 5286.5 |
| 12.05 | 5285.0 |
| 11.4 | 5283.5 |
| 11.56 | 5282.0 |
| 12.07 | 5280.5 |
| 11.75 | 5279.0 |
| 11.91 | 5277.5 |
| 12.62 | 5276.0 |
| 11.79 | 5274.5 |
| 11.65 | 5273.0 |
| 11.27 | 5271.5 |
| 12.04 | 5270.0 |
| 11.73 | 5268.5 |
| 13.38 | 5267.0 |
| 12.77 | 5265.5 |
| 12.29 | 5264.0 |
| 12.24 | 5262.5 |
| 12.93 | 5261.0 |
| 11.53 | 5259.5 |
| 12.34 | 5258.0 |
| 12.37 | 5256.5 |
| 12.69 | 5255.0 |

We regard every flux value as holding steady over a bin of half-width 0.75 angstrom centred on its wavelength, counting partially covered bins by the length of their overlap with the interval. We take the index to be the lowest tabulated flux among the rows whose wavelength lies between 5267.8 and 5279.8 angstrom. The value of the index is 11.27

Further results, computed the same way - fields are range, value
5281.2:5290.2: 10.32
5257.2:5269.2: 11.53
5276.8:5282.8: 11.56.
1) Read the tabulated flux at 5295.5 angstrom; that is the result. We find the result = 11.12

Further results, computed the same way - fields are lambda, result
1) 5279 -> 11.75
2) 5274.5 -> 11.79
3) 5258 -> 12.34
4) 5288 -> 11.09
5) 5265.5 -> 12.77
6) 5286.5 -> 11.9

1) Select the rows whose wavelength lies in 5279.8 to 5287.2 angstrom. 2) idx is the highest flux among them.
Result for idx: 12.07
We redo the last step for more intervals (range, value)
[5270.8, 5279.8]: 12.62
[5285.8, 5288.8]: 11.9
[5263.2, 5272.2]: 13.38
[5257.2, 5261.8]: 12.93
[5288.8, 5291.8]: 10.73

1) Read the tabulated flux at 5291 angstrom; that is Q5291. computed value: 10.73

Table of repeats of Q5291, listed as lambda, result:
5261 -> 12.93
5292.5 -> 10.76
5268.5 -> 11.73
